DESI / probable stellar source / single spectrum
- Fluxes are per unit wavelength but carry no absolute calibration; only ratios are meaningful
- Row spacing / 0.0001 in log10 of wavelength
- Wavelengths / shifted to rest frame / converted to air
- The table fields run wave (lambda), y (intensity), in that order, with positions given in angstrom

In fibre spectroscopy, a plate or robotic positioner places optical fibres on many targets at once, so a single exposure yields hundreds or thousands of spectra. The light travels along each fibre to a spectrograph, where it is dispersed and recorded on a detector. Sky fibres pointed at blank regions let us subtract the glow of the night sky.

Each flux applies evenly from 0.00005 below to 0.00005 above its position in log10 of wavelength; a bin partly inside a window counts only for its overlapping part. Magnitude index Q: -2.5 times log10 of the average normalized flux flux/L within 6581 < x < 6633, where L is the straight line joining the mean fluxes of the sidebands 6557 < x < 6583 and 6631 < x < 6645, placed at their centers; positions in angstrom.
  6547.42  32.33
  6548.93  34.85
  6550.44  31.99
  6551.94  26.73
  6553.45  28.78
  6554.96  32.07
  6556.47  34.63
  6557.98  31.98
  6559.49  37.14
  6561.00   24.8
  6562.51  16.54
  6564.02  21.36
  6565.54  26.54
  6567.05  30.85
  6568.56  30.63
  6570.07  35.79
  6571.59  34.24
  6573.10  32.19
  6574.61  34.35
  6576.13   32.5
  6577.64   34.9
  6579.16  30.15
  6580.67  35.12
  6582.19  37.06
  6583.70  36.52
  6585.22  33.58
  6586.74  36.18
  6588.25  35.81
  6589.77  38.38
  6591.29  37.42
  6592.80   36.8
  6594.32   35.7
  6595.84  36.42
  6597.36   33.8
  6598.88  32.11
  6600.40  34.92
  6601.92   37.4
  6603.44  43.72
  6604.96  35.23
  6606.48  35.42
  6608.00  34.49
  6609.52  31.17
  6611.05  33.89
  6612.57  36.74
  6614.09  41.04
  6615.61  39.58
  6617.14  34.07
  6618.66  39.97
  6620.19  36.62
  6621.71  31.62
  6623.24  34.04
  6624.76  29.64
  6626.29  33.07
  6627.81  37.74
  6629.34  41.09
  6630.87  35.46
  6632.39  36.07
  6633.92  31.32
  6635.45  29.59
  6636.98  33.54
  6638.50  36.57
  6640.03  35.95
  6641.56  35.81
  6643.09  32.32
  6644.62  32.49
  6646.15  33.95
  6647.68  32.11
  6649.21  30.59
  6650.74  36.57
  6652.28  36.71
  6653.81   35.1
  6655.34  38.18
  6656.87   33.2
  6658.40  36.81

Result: -0.108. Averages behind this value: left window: 31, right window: 33.9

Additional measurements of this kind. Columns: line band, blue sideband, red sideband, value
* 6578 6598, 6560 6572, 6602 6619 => -0.11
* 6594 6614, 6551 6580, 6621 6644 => -0.10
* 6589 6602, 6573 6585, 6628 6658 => -0.05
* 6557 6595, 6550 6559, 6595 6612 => 0.01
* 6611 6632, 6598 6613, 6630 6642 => -0.04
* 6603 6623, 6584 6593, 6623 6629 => -0.04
